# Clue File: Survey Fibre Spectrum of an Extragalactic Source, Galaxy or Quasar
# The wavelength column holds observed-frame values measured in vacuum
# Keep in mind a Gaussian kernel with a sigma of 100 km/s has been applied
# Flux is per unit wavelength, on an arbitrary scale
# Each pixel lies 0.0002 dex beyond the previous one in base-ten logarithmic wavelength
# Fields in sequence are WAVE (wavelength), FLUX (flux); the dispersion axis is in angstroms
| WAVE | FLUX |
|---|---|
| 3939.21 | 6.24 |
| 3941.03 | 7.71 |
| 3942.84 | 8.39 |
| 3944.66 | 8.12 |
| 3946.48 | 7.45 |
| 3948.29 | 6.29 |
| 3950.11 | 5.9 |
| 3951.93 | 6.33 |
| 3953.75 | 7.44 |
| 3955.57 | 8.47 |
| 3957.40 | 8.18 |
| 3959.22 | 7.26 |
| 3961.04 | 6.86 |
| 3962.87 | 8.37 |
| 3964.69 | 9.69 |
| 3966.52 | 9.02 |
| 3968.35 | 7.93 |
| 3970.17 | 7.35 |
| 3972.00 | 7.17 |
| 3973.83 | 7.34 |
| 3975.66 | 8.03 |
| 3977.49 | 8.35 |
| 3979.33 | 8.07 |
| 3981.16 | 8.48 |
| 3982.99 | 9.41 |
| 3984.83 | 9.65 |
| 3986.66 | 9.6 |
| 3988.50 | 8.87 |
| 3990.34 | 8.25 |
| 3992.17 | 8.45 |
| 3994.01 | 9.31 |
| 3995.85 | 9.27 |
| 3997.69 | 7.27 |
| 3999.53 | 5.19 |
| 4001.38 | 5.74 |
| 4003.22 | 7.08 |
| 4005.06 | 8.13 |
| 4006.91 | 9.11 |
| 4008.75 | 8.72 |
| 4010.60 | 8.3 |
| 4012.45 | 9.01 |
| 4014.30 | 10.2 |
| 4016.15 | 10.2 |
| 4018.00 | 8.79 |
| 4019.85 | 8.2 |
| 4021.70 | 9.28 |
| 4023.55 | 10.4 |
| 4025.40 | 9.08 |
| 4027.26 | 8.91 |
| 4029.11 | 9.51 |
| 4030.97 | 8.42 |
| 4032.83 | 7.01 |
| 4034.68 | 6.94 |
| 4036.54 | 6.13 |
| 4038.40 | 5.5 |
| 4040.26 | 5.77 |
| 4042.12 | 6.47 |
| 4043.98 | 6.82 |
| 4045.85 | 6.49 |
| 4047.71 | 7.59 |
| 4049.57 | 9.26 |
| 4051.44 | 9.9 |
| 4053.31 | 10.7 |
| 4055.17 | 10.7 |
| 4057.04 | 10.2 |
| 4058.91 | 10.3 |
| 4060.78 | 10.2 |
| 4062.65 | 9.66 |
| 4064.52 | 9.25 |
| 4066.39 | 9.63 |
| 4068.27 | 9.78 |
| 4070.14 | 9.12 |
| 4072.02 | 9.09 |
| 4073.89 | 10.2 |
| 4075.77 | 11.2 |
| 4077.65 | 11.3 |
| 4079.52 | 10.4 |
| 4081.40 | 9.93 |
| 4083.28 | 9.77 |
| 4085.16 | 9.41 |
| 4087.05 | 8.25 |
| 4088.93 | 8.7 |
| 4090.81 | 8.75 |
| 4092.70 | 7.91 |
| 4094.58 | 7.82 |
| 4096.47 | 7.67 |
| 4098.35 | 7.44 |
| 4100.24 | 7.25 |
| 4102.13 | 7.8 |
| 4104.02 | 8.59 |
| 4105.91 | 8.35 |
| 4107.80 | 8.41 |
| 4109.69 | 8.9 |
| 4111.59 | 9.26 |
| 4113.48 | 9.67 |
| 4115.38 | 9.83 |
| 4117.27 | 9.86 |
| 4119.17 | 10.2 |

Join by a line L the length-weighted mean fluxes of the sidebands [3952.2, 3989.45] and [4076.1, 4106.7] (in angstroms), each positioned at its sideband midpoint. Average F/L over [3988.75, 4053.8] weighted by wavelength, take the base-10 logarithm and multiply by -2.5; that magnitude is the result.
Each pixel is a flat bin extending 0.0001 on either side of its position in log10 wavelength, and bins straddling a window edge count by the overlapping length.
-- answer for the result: 0.04 mag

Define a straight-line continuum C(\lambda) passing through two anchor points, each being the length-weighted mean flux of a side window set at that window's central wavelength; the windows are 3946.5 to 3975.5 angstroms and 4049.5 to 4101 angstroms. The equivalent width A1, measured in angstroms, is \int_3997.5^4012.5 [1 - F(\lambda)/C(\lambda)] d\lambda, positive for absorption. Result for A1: 1.4 angstroms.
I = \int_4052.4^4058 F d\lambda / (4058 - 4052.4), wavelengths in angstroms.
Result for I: 10.5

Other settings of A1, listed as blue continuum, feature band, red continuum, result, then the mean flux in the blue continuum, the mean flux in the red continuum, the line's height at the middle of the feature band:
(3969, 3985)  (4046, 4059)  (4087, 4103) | -2.5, 8.14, 7.94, 8.01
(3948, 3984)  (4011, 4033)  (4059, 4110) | -1.9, 7.83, 9.09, 8.42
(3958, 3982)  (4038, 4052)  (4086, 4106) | 1.4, 8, 8.04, 8.02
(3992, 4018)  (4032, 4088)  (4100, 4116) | -2.5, 8.3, 8.71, 8.52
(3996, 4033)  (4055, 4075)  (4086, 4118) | -3.1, 8.47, 8.49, 8.48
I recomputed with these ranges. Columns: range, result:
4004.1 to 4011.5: 8.56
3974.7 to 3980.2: 8.13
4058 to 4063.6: 10.1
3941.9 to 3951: 7.24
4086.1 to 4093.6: 8.4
